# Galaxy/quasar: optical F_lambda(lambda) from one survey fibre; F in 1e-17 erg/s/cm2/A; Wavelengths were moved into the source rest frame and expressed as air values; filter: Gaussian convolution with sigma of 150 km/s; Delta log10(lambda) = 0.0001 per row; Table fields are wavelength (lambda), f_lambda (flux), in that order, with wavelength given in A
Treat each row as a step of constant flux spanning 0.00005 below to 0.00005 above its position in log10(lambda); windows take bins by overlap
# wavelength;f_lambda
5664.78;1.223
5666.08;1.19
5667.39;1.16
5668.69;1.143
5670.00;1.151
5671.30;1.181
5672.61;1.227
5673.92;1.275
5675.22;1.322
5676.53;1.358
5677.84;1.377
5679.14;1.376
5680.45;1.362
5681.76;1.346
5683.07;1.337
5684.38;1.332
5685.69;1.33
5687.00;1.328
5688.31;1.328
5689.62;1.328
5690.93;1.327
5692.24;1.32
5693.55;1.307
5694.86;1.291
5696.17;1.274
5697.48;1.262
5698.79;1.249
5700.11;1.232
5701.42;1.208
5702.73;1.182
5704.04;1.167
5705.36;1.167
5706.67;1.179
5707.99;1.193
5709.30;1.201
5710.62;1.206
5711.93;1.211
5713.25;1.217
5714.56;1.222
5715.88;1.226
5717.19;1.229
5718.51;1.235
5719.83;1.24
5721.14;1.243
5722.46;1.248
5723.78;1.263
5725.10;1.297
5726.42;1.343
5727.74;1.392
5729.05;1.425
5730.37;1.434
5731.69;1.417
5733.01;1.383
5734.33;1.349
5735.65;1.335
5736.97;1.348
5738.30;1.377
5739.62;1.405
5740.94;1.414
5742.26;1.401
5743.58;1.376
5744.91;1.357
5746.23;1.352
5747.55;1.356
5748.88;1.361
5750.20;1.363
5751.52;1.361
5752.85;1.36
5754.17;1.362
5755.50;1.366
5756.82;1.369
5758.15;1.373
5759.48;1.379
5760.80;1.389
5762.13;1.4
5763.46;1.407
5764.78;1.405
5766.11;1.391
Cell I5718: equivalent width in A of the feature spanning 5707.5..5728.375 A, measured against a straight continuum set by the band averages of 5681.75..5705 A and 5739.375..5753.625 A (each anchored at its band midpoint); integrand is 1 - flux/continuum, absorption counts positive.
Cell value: 1.2 A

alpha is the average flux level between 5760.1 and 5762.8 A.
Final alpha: 1.39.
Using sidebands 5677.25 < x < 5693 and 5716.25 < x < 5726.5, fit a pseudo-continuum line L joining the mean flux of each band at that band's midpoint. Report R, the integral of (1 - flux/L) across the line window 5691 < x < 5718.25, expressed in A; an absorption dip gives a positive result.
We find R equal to 1.4 A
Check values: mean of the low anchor 1.34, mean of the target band 1.23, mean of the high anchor 1.26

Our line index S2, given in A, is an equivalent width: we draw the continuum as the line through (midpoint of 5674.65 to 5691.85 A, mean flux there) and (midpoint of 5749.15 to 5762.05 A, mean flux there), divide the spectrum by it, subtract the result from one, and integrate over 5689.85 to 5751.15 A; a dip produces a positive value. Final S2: 2.7 A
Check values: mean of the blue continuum 1.34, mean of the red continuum 1.37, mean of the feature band 1.3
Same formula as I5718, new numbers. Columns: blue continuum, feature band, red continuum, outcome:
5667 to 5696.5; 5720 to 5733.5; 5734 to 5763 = 0.06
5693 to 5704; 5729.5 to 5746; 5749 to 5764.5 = -0.61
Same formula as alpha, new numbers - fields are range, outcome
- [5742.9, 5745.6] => 1.37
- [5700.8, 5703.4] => 1.2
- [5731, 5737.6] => 1.37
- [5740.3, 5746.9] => 1.38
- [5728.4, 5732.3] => 1.43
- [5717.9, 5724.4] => 1.25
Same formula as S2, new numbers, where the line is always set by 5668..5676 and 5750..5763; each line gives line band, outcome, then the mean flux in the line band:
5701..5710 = 0.67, 1.18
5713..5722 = 0.49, 1.23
